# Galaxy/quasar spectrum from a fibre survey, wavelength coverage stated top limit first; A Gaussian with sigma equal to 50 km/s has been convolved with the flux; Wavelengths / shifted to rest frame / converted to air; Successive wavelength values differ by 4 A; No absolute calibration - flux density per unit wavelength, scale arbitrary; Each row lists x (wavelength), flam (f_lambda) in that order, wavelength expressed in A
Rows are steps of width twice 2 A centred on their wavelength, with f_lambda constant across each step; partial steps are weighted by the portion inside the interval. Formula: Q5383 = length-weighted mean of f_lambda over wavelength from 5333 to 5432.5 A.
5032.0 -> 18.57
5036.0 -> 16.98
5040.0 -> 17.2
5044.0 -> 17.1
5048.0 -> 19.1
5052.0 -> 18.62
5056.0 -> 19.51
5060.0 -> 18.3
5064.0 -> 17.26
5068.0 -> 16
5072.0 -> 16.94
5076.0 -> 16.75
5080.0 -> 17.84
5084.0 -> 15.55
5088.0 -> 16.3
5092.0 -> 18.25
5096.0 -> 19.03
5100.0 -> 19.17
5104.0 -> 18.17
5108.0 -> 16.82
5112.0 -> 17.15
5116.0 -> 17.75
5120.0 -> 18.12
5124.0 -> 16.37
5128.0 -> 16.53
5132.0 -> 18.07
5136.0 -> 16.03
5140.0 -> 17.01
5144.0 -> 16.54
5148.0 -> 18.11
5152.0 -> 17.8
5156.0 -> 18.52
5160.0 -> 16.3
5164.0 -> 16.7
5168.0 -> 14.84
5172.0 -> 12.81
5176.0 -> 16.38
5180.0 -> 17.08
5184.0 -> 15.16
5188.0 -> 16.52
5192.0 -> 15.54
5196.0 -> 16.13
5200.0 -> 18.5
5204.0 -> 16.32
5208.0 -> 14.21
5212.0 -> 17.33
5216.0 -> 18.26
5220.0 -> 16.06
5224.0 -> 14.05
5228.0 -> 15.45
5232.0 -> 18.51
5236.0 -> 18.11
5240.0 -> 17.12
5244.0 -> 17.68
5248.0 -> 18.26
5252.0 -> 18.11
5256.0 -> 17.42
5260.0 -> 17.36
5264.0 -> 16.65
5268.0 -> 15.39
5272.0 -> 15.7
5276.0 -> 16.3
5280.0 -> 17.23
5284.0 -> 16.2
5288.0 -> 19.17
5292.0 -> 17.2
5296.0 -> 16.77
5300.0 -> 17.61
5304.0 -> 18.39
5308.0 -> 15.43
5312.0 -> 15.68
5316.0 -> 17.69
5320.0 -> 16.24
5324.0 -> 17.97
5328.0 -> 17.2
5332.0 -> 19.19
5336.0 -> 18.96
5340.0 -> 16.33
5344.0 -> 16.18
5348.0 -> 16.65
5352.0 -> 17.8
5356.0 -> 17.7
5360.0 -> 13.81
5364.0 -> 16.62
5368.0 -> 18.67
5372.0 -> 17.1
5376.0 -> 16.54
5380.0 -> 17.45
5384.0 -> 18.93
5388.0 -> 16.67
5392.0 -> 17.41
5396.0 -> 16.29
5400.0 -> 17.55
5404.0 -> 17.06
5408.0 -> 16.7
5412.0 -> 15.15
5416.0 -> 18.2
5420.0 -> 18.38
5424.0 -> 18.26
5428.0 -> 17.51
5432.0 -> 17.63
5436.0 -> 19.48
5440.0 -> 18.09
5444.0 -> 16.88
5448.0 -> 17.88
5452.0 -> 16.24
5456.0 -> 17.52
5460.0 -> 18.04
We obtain 17.2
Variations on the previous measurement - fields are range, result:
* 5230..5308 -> 17.3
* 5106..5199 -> 16.6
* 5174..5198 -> 16.1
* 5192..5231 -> 16.3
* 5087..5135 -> 17.6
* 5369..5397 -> 17.3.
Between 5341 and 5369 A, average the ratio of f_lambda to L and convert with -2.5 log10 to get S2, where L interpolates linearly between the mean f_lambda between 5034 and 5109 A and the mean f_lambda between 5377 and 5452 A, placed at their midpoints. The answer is 0.05 mag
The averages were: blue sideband 17.6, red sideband 17.5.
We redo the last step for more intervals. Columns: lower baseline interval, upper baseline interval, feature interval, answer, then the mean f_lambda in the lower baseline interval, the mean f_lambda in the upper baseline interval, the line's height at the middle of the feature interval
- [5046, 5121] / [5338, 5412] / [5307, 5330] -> 0.02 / 17.7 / 16.9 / 17.1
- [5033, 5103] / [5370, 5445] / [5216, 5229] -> 0.13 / 17.7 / 17.4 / 17.6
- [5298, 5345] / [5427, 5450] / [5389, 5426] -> 0.03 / 17.3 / 17.9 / 17.8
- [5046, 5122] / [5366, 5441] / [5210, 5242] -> 0.05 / 17.7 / 17.5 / 17.6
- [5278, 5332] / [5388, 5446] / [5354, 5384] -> 0.02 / 17.2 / 17.4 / 17.3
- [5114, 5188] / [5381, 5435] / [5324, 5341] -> -0.05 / 16.7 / 17.4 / 17.2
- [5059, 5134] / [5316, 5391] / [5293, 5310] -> 0.01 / 17.4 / 17.2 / 17.3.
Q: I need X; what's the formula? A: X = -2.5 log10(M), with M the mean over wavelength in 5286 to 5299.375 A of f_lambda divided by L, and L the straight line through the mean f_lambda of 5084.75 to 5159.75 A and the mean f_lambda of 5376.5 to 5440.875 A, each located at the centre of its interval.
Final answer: -0.012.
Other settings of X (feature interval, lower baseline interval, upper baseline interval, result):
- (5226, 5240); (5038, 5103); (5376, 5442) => 0.02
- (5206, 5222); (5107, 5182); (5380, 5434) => 0.03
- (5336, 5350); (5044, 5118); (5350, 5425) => 0.03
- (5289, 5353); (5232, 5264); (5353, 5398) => 0.01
